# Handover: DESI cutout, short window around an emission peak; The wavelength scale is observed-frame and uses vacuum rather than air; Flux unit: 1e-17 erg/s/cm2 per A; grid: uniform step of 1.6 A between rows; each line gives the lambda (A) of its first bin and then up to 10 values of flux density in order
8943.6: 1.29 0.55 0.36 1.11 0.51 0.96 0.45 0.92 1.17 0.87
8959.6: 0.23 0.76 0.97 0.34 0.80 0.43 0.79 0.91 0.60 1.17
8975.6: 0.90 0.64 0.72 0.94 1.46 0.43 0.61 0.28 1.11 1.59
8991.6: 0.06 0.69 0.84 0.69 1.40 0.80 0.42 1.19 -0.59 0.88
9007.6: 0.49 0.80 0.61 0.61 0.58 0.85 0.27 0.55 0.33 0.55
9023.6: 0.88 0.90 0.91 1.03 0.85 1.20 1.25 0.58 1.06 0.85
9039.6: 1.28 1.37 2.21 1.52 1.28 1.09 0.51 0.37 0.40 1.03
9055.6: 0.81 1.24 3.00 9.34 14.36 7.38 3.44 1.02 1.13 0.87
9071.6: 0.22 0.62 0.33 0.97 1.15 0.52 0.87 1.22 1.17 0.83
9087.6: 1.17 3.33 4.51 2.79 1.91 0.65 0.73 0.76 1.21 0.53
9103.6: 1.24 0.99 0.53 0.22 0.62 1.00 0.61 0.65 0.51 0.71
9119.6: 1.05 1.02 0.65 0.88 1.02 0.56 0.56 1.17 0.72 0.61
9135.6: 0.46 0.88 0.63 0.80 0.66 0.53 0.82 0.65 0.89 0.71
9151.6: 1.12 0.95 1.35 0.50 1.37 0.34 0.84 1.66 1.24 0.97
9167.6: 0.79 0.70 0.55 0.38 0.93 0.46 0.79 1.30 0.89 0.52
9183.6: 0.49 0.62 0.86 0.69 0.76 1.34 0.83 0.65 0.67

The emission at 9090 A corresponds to [N II]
